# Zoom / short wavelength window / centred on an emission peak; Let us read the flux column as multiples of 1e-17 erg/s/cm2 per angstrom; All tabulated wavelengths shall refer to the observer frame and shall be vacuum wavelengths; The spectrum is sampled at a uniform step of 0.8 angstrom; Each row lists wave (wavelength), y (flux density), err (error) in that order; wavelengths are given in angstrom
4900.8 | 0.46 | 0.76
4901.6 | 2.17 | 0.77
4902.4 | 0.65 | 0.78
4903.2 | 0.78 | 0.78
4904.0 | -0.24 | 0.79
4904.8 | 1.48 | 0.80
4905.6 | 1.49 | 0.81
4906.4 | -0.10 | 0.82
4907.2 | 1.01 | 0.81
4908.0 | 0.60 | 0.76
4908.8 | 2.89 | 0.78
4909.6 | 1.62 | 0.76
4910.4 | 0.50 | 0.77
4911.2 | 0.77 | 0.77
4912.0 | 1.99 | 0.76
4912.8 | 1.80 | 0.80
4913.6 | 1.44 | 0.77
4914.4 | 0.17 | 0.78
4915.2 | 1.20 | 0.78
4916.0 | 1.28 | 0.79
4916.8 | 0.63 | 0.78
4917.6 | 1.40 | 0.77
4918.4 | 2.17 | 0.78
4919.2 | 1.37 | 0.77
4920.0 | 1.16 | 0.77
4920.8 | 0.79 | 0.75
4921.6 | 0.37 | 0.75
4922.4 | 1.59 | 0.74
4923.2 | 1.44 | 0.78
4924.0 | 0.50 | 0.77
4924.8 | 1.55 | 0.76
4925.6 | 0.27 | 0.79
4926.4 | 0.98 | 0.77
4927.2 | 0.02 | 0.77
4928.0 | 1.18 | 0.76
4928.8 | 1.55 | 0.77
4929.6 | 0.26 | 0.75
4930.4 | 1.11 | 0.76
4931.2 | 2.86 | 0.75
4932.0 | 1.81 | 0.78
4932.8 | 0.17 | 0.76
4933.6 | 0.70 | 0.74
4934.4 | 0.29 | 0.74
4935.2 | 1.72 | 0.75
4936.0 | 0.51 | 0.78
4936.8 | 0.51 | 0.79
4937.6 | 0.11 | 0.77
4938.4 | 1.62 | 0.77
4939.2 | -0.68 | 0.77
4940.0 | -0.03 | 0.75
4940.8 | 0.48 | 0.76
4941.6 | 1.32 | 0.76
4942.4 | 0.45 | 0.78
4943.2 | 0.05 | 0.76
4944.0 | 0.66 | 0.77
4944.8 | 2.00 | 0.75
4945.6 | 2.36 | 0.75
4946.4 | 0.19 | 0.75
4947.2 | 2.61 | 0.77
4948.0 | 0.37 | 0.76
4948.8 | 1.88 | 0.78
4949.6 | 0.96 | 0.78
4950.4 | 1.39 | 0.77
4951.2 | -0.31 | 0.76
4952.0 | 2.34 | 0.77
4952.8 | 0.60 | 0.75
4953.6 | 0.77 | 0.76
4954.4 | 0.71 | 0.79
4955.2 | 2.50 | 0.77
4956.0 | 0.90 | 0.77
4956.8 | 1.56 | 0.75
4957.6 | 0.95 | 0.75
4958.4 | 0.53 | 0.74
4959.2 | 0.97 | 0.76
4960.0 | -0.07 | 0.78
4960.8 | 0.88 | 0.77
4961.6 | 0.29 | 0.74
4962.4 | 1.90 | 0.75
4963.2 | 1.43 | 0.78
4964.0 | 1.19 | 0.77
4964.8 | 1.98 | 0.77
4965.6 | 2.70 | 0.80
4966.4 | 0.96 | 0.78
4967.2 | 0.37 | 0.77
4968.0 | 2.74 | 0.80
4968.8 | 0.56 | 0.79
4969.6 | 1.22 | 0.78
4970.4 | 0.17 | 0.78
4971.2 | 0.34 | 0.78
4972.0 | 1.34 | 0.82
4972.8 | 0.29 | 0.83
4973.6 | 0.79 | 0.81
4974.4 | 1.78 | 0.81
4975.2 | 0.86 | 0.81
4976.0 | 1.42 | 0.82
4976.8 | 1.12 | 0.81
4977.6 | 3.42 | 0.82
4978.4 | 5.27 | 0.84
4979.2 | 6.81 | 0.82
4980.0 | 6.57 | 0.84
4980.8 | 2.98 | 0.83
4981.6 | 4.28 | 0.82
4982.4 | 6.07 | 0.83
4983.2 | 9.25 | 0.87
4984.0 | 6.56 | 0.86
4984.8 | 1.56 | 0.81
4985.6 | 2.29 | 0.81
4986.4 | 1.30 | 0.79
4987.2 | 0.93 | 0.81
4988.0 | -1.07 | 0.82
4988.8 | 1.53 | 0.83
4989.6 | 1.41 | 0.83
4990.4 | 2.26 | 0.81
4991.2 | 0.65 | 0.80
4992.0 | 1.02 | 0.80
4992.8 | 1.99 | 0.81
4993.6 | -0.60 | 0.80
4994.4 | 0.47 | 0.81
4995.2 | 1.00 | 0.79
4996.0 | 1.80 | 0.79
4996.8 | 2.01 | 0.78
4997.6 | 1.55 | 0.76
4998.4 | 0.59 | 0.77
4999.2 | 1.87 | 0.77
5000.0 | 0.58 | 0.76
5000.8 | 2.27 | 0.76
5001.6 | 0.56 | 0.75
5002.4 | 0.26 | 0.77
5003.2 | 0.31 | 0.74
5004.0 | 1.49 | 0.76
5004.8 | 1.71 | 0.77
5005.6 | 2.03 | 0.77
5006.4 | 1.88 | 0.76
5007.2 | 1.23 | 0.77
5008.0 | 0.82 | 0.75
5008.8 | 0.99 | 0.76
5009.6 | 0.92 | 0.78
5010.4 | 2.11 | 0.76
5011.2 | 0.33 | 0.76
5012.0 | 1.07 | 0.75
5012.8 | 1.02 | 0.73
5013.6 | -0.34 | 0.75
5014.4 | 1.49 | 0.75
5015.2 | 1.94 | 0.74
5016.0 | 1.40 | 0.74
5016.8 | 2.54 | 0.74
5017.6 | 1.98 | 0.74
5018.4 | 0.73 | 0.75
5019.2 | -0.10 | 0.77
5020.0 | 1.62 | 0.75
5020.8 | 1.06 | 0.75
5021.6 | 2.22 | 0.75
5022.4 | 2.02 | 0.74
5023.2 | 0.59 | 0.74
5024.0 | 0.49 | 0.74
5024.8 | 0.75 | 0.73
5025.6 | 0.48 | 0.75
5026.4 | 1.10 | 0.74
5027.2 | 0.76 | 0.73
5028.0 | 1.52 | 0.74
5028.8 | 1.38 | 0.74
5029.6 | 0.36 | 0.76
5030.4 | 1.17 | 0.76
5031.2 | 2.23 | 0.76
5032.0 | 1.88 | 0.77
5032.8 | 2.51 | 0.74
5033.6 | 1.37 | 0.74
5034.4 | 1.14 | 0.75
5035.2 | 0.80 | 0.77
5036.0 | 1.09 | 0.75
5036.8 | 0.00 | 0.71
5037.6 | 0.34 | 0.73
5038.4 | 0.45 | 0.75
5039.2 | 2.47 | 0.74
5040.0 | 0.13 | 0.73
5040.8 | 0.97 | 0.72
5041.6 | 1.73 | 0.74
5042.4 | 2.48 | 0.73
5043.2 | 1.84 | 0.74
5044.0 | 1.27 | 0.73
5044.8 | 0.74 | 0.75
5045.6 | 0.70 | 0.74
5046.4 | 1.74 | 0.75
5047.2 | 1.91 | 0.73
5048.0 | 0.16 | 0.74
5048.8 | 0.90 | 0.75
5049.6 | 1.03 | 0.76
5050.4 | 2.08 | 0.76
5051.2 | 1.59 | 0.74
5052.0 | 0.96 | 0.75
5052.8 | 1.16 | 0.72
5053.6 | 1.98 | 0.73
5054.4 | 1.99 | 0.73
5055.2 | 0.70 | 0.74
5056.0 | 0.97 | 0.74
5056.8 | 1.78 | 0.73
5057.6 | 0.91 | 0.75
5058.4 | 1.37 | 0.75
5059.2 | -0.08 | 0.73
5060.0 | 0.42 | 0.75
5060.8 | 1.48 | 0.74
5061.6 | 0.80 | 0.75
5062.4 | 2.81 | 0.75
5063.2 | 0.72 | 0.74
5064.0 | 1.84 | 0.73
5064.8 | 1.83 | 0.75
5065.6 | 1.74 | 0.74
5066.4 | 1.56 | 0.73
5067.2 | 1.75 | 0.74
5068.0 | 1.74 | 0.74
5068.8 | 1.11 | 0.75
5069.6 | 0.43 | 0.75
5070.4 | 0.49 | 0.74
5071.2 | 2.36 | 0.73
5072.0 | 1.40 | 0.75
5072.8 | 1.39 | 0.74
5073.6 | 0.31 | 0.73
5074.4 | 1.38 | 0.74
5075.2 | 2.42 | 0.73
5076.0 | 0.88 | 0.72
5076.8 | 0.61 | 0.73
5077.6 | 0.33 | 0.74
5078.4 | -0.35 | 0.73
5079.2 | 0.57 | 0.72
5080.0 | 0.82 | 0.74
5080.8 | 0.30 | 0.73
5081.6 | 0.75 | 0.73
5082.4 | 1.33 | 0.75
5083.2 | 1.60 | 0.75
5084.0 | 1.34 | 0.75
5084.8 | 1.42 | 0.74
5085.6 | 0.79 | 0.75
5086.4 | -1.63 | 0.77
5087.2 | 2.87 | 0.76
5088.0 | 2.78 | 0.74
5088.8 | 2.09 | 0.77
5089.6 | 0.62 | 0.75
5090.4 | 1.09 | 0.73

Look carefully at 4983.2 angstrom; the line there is [O II]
